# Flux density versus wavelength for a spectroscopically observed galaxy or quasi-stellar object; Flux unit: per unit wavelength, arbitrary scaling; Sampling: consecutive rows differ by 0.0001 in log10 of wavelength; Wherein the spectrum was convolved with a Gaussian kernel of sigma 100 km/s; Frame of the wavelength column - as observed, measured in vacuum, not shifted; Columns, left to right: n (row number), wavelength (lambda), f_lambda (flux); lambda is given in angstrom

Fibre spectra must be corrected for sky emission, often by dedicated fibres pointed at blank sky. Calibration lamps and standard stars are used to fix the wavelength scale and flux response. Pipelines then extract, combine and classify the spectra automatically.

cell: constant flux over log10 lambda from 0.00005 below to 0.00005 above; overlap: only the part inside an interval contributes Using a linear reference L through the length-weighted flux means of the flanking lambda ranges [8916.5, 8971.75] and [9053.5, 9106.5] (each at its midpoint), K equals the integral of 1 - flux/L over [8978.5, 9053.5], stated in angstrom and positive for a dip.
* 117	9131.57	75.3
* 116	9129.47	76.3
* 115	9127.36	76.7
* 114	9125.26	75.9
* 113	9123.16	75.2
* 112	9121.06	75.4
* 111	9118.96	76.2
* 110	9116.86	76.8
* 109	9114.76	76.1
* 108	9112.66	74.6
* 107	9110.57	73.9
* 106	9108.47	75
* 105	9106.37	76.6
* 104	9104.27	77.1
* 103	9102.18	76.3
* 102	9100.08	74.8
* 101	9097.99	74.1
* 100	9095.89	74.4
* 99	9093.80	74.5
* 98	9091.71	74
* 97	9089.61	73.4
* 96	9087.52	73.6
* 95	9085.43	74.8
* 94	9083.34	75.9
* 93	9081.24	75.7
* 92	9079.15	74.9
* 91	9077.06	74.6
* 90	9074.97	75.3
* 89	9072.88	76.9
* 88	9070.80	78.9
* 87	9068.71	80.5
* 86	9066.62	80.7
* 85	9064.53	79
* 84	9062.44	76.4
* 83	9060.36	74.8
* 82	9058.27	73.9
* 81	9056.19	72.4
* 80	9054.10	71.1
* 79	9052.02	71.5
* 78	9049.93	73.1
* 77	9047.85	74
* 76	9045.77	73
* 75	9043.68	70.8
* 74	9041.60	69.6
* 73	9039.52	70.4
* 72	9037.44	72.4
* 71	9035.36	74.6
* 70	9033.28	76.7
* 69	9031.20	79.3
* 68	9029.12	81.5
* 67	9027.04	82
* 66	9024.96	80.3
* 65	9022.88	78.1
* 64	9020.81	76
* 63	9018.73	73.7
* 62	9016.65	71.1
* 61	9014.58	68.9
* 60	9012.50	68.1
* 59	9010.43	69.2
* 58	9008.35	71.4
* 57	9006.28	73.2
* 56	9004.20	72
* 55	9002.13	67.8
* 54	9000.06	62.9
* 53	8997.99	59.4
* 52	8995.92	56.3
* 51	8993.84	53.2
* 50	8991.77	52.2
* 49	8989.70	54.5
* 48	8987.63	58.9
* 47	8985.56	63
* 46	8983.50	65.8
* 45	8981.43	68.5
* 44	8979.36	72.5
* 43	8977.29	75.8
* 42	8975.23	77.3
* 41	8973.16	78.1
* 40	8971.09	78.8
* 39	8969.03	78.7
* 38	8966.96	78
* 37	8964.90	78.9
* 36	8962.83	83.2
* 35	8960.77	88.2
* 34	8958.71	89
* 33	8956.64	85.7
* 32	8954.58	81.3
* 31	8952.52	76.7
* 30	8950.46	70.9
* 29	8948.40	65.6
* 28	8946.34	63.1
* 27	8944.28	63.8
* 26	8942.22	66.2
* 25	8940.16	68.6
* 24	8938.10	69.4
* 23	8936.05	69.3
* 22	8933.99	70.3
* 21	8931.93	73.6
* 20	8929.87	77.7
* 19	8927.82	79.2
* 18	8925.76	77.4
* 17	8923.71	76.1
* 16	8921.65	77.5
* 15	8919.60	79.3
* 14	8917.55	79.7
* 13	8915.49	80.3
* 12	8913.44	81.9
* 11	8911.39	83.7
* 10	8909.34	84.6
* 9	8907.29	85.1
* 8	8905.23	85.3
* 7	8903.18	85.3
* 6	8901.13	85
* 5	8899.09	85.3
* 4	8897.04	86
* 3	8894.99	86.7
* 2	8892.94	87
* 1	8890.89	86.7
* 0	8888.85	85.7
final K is 5.99 angstrom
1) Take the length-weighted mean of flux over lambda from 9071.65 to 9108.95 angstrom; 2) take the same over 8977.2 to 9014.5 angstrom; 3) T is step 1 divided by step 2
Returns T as 1.16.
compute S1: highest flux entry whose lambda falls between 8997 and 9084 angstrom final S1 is 82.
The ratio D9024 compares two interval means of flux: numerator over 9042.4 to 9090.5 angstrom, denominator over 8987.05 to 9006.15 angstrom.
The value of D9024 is 1.2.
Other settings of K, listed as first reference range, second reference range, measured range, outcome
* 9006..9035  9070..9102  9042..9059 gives 0.6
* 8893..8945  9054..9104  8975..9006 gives 5.4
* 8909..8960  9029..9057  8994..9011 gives 1.9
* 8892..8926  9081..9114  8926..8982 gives 3.9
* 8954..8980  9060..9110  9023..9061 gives 1.5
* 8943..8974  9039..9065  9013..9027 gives -0.1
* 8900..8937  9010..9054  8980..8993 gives 2.6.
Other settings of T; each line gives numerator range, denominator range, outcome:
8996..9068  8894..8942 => 0.92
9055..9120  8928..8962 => 1.02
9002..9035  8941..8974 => 0.97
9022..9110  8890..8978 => 0.96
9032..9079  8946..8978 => 0.95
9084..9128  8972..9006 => 1.16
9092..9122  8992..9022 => 1.12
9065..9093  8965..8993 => 1.09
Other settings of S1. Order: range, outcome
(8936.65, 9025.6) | 89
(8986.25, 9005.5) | 72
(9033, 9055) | 76.7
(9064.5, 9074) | 80.7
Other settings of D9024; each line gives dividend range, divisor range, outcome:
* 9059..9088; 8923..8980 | 1.01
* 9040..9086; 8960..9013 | 1.08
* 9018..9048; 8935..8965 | 1.01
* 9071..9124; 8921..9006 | 1.06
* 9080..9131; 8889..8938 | 0.93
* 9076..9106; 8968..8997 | 1.12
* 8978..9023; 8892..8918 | 0.78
